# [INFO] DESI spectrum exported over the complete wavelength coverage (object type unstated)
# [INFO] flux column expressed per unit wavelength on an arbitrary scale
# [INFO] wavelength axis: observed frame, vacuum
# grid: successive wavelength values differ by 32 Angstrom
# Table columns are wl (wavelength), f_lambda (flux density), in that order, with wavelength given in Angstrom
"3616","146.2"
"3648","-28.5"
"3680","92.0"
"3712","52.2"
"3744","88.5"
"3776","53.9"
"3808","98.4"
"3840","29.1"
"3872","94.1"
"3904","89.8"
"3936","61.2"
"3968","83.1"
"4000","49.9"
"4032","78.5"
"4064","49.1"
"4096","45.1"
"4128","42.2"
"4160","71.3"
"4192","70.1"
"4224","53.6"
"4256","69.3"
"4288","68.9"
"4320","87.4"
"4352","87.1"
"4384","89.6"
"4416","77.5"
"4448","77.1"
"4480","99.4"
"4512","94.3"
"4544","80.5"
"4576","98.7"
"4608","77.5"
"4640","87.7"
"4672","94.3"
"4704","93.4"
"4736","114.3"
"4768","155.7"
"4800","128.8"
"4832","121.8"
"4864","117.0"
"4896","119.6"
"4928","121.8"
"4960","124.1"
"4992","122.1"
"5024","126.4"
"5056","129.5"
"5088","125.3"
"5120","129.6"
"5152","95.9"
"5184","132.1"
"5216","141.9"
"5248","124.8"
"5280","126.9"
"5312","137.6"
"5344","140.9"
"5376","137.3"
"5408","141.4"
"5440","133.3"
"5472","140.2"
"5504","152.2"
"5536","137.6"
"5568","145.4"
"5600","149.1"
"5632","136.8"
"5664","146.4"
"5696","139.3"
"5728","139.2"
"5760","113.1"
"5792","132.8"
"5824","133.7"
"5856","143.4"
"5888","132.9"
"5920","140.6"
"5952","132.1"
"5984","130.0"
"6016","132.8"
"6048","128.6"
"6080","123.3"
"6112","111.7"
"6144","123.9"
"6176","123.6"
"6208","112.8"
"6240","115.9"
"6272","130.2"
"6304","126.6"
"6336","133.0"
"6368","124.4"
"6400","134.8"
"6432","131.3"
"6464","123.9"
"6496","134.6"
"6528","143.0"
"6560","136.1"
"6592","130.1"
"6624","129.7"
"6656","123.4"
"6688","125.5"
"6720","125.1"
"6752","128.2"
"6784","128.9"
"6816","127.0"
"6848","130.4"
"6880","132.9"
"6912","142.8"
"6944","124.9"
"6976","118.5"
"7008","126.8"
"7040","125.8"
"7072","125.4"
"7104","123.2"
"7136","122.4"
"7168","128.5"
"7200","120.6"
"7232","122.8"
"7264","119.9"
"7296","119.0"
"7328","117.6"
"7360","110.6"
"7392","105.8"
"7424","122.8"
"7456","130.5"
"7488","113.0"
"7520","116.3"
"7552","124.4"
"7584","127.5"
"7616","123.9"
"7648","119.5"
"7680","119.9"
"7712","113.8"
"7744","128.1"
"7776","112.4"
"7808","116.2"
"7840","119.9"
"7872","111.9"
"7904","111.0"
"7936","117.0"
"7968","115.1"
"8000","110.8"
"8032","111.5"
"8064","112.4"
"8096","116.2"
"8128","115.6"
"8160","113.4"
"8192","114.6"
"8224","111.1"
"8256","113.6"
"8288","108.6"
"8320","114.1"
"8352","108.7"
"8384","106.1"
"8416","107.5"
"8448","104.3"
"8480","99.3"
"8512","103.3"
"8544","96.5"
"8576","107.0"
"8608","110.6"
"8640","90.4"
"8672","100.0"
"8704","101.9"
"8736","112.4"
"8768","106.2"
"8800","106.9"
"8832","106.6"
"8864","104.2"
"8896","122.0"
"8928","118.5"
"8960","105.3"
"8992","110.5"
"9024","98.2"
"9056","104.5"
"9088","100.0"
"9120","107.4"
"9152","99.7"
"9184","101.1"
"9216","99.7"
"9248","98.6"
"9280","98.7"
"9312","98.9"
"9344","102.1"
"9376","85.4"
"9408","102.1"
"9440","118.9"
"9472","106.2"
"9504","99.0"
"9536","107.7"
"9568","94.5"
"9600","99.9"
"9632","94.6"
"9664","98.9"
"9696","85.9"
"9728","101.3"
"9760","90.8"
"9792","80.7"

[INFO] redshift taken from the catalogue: 0.18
